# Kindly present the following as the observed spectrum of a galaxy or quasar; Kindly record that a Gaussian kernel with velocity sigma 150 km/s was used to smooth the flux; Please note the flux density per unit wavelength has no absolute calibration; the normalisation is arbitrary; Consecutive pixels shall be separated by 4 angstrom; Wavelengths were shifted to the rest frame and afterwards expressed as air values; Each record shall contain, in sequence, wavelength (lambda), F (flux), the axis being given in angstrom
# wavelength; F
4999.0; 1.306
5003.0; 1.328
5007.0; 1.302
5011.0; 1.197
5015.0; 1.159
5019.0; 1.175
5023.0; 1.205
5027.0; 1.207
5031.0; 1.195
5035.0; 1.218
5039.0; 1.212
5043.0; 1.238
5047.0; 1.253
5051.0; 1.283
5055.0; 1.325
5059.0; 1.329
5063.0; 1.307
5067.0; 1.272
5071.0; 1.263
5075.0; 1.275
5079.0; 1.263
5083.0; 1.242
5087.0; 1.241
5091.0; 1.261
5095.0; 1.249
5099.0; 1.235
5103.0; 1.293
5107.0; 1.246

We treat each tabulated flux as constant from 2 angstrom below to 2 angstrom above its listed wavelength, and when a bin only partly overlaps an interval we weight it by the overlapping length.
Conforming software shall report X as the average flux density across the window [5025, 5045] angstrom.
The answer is 1.21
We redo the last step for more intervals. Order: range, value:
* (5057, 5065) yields 1.32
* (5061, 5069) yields 1.29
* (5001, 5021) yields 1.23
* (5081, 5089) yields 1.24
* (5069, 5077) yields 1.27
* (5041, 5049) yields 1.25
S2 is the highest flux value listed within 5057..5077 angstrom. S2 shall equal 1.329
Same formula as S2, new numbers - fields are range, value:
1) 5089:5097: 1.261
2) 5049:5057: 1.325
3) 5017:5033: 1.207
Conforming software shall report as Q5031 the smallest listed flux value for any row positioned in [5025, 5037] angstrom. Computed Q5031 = 1.195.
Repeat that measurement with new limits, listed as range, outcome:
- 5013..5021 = 1.159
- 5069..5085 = 1.242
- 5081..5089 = 1.241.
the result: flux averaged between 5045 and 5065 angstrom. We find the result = 1.3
